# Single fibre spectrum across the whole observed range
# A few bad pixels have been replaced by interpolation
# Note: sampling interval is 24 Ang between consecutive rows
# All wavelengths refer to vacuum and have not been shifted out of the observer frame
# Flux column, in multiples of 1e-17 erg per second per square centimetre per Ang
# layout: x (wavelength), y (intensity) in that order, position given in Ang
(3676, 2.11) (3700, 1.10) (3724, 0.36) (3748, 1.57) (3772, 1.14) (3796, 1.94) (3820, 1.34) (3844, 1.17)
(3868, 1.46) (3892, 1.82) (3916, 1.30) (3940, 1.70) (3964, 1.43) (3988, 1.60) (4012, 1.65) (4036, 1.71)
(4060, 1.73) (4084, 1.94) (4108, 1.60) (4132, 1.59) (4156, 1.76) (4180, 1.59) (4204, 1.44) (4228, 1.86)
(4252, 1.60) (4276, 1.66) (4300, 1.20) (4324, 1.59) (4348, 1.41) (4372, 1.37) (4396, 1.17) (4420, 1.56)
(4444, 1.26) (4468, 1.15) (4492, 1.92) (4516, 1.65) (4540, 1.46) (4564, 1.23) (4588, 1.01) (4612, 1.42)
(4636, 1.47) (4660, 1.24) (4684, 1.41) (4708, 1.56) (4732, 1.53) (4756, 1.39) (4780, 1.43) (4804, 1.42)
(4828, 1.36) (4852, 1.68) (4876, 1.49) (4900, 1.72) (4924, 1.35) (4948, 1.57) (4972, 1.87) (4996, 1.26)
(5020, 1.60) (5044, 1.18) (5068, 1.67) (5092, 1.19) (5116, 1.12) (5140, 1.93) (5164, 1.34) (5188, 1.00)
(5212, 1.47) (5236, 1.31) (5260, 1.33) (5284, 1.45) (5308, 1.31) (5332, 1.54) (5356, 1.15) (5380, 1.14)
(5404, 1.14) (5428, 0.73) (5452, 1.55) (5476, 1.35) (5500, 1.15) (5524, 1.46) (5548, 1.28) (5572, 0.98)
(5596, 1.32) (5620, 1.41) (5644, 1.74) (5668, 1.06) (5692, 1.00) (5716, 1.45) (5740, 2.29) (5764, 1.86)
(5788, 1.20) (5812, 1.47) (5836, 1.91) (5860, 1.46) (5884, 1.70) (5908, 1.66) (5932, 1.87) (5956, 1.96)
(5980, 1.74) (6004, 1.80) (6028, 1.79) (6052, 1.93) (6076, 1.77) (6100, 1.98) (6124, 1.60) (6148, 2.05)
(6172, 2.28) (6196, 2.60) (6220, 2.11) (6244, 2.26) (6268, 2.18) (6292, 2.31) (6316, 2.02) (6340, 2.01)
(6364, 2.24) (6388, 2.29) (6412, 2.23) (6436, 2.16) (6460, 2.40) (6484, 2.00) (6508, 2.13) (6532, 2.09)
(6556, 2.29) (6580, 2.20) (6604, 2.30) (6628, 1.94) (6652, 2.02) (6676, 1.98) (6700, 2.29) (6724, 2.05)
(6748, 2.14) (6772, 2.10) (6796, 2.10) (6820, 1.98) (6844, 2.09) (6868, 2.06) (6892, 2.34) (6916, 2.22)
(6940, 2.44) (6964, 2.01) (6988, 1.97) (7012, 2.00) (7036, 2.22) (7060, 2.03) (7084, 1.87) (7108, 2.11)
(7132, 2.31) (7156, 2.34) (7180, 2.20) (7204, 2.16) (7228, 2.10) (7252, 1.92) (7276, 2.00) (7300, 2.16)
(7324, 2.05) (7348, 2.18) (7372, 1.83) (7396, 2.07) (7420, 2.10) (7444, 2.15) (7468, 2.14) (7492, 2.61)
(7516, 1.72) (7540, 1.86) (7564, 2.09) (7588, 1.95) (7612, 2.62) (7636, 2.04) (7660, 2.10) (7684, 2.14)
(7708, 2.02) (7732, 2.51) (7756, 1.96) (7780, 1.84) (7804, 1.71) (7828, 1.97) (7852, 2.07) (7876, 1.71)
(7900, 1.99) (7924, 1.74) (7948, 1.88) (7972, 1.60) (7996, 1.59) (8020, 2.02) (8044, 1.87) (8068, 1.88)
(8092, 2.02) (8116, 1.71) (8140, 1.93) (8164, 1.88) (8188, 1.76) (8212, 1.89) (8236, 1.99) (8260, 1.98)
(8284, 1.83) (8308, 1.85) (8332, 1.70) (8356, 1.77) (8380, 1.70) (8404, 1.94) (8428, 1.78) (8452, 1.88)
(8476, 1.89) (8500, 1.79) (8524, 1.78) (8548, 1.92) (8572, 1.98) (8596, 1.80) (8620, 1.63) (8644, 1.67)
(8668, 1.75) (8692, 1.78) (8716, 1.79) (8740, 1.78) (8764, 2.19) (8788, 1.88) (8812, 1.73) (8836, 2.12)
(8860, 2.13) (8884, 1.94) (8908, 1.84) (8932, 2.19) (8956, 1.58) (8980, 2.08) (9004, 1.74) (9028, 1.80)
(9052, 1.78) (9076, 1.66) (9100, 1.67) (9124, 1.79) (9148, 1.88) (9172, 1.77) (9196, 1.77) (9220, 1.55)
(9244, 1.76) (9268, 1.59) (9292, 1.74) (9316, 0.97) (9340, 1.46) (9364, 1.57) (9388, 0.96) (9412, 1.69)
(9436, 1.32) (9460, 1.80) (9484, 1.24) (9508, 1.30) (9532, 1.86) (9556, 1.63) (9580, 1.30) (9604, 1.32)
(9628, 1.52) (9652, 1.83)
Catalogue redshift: 0.542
